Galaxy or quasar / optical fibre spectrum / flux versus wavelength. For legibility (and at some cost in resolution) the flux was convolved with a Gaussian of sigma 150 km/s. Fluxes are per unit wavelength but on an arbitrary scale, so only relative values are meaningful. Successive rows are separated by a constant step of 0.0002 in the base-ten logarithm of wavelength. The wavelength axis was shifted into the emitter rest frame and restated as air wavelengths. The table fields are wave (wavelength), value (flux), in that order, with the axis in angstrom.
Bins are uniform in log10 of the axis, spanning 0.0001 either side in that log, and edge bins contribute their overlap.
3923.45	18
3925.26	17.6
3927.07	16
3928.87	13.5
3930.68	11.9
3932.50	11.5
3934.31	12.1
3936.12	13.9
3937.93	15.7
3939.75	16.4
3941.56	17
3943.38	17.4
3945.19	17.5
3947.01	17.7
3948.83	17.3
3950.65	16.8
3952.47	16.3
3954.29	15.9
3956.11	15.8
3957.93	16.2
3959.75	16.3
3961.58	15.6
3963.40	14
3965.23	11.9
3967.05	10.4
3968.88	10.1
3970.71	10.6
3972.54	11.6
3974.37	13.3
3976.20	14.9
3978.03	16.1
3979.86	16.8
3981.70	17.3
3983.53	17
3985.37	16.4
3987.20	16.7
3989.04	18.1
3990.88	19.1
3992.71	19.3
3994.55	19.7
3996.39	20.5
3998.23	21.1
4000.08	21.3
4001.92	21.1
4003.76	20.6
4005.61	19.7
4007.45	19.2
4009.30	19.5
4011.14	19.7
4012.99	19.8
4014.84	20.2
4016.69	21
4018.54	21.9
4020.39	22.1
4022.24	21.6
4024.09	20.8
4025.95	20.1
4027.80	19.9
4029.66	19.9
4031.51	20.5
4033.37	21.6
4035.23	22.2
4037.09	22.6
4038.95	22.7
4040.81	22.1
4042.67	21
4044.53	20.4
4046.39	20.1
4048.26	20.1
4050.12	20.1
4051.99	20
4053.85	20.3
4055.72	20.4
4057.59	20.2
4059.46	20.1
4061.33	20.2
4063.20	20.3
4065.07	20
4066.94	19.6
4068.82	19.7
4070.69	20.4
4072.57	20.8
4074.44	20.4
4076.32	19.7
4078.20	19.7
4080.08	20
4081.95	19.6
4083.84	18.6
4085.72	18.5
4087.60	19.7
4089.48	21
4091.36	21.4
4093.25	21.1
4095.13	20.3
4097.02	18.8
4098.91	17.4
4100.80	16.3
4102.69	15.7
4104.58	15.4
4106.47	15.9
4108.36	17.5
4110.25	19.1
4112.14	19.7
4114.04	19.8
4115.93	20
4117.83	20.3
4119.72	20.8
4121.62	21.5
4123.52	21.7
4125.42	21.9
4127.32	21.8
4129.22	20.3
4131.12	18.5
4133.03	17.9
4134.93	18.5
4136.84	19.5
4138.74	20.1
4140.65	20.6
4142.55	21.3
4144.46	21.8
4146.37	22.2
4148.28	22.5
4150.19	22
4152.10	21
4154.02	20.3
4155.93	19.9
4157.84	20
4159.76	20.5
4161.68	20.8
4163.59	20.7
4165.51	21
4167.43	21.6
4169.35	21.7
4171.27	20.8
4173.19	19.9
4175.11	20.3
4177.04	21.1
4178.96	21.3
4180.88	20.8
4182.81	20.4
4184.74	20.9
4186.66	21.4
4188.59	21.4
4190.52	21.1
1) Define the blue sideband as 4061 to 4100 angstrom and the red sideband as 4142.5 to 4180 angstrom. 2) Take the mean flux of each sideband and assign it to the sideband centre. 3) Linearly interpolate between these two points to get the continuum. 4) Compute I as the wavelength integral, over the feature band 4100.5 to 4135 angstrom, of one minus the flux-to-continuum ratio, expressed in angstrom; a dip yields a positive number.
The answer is 2.1 angstrom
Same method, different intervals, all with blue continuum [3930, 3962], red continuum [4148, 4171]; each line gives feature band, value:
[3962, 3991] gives 3.35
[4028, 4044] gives -3.20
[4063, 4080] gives -1.17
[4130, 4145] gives 0.50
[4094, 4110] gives 1.82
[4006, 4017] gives -1.62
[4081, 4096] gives -0.65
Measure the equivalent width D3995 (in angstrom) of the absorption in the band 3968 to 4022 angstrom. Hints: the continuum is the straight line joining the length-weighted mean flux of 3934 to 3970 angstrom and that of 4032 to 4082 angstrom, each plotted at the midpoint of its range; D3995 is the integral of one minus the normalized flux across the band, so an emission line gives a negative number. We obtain -2.0 angstrom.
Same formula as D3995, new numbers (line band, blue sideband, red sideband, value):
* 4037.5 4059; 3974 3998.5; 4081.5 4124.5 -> -2.7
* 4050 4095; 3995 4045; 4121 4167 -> 1.5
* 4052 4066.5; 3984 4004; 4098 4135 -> -0.8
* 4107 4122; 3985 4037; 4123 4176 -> 0.7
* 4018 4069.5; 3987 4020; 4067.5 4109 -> -3.1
